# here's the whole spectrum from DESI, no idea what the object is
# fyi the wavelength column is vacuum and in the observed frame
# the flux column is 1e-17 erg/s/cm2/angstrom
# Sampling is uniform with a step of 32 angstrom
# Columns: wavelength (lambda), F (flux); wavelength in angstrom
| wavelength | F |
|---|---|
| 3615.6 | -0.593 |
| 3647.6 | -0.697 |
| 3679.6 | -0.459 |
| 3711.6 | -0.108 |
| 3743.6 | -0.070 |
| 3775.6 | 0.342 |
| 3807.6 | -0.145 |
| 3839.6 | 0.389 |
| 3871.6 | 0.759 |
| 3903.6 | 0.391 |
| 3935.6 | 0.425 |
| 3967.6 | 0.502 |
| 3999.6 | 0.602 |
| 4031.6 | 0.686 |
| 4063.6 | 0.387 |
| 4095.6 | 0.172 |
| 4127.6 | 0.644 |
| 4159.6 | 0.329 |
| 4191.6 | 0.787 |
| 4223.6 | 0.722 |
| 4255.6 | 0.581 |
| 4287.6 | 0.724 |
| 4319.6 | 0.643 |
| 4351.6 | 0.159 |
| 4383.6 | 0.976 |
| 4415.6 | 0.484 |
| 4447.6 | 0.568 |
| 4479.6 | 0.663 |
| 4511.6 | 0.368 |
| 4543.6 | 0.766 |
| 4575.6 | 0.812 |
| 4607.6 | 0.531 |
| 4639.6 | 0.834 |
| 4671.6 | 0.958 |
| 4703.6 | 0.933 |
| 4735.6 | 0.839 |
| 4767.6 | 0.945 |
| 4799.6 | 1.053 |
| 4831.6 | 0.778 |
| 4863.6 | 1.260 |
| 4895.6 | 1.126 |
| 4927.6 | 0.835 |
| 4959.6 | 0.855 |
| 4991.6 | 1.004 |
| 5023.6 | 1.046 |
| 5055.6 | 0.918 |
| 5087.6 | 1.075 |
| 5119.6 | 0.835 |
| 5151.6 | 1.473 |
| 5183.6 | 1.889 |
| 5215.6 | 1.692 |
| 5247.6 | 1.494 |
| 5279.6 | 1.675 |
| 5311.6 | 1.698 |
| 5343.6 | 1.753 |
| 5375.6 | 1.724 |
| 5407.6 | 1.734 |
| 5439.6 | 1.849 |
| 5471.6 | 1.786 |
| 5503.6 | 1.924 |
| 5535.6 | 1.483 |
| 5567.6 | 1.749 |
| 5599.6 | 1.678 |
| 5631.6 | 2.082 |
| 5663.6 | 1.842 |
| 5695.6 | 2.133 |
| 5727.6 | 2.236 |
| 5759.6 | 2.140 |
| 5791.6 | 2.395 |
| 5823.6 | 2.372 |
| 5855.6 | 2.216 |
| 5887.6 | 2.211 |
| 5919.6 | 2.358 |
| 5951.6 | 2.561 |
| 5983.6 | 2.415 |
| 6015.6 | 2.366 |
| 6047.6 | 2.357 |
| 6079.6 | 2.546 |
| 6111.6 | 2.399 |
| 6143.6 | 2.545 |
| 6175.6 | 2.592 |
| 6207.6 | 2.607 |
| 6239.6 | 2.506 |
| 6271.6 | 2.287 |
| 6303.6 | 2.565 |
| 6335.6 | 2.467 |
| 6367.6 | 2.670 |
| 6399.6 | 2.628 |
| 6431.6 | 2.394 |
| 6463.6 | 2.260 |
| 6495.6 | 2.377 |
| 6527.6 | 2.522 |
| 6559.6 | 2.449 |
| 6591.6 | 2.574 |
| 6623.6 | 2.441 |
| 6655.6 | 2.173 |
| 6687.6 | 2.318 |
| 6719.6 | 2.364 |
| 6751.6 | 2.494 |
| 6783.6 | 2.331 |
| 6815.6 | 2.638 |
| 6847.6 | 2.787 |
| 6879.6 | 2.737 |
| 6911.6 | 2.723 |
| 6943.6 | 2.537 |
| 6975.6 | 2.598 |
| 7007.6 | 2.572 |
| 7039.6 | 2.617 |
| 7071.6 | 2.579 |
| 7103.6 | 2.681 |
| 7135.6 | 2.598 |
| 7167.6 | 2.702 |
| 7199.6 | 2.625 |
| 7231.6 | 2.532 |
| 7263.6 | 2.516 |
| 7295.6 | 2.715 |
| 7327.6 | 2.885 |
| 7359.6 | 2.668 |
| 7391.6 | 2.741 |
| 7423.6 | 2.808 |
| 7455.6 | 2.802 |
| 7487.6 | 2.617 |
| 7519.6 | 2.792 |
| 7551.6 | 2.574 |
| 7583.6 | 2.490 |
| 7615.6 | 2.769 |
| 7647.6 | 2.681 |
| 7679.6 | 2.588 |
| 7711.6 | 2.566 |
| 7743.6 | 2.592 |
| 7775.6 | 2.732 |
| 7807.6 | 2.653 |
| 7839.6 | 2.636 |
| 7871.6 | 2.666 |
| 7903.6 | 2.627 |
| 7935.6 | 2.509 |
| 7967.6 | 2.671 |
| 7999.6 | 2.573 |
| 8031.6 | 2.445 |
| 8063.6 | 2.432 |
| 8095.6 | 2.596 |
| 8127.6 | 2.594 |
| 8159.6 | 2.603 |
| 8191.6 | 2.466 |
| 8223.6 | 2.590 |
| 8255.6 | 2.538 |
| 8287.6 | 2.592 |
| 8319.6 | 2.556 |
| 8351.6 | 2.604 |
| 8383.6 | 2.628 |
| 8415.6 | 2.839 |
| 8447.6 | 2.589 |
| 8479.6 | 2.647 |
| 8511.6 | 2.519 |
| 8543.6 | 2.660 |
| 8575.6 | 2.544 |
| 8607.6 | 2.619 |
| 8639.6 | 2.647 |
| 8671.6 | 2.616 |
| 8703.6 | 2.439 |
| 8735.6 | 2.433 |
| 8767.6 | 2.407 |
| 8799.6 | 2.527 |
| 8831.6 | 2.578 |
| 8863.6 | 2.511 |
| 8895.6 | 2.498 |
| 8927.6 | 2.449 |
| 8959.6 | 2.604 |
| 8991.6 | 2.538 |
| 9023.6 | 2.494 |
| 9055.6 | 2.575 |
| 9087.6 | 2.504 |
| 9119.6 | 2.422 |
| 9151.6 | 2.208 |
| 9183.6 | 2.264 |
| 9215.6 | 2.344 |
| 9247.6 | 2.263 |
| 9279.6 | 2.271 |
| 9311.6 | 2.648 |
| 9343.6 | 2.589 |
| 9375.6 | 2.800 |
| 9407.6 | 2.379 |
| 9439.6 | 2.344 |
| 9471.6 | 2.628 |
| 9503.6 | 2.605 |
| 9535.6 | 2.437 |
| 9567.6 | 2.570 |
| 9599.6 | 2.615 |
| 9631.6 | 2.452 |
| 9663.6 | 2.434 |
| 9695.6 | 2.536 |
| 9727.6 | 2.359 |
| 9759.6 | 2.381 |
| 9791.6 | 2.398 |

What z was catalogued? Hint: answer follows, 0.288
